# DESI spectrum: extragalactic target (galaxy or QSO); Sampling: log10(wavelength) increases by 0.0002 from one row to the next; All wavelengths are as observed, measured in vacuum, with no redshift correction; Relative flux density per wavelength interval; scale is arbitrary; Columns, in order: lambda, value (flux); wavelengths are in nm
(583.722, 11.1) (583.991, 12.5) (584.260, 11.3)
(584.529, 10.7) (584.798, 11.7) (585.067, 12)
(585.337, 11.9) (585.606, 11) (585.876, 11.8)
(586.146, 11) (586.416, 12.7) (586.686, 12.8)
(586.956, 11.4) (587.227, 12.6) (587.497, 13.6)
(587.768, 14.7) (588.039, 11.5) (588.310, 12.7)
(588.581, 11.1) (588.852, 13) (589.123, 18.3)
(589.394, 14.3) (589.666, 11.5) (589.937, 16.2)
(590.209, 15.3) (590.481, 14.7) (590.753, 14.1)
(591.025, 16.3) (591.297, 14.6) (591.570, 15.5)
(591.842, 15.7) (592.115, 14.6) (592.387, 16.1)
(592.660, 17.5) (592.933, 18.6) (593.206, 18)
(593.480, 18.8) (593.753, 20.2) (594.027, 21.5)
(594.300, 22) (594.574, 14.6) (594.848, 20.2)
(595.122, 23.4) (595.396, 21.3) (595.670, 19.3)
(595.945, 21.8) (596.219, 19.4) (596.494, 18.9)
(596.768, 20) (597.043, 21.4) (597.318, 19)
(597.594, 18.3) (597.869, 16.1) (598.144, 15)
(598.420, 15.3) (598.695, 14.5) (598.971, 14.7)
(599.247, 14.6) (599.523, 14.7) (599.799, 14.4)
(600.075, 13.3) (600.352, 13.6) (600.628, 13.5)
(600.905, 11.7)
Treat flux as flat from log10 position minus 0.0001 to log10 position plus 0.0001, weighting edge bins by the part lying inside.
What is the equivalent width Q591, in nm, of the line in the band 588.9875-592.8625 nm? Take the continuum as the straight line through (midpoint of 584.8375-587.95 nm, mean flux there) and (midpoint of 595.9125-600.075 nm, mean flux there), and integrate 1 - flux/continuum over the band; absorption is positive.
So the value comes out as -0.35 nm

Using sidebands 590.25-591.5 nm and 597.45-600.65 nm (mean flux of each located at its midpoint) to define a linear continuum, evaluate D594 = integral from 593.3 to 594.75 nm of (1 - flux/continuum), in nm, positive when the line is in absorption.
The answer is -0.43 nm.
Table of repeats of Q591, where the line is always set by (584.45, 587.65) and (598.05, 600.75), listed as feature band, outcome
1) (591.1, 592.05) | -0.17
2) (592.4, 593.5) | -0.39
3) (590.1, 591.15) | -0.19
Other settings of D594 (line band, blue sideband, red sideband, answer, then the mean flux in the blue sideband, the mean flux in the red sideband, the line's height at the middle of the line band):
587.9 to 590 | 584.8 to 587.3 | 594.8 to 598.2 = 0.085 nm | 11.9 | 19.6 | 14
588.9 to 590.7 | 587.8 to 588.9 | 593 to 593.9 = -0.102 nm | 12.2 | 19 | 14.2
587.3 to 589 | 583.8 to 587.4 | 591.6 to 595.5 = 0.142 nm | 11.8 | 18.6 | 14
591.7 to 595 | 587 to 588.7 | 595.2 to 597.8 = -0.168 nm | 12.6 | 19.9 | 17.3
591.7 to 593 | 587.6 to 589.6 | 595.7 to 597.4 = 0.022 nm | 13.6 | 20.1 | 16.6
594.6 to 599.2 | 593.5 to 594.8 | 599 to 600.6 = -0.412 nm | 19.5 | 14.1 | 16.9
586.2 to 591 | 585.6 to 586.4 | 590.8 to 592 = -0.071 nm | 11.5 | 15.4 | 13.4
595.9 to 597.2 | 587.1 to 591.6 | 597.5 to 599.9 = -0.451 nm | 14.1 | 15.3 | 15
